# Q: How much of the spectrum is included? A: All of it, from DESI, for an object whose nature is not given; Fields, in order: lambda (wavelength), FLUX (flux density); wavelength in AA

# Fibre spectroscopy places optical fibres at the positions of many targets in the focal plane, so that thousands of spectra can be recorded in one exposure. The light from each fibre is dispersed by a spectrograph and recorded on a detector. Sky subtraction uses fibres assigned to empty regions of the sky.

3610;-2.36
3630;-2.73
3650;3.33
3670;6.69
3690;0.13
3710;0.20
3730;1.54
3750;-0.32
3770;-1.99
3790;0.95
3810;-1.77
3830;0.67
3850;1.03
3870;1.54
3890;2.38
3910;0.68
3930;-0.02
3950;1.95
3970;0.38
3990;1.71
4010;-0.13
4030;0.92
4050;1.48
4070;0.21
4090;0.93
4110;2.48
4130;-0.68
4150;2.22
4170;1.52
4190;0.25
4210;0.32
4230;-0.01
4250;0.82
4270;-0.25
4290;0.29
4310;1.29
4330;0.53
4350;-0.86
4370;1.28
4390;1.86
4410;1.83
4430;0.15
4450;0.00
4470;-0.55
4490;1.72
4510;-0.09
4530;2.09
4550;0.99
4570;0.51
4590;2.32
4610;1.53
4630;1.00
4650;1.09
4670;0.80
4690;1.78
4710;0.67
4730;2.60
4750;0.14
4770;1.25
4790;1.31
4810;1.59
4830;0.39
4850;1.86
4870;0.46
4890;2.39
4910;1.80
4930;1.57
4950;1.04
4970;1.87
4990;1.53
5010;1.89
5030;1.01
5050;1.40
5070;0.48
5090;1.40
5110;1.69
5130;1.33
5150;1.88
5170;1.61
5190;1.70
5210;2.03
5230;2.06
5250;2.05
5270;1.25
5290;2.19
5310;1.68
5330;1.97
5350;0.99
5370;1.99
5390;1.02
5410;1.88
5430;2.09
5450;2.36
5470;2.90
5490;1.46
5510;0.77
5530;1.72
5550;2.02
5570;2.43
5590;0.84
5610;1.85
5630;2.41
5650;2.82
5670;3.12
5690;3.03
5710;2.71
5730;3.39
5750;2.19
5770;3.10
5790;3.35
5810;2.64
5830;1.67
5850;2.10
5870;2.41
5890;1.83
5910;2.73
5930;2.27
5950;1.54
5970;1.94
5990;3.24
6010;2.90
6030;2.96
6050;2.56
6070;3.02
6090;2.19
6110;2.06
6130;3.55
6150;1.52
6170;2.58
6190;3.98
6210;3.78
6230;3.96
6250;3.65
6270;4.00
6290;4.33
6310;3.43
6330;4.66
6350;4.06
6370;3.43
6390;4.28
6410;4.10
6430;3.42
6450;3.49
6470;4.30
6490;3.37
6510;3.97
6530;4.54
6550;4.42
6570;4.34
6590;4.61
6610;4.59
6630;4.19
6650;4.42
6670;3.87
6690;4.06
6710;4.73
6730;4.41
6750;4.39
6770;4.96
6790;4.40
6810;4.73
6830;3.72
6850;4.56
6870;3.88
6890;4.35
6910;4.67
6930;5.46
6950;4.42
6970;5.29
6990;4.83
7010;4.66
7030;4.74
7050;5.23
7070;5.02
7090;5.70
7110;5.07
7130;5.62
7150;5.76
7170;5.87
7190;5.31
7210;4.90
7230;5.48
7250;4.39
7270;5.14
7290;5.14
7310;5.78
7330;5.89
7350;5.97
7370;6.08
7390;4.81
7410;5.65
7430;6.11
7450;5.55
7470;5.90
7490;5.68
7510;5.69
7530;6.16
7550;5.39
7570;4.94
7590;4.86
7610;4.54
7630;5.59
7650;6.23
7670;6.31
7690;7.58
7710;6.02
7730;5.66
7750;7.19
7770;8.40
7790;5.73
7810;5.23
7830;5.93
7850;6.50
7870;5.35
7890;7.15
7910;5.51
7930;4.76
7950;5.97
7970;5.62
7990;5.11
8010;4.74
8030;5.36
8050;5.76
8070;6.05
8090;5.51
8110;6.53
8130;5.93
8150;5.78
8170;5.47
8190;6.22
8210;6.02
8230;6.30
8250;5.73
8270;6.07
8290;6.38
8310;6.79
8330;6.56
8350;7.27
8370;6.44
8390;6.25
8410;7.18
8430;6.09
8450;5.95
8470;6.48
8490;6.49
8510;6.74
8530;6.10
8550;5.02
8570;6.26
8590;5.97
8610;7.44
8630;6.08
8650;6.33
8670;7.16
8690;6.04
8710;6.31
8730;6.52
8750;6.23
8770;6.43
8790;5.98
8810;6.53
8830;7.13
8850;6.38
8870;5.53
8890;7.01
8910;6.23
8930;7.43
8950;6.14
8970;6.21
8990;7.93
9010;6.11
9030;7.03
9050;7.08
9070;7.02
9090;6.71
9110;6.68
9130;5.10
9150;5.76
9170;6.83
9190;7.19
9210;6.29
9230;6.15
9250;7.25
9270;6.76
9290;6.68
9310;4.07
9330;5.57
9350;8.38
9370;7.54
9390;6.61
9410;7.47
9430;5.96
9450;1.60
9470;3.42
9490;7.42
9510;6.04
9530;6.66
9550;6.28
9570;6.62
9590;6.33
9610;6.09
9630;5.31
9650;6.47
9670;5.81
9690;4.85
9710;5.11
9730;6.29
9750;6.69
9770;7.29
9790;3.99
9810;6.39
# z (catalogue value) 0.55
